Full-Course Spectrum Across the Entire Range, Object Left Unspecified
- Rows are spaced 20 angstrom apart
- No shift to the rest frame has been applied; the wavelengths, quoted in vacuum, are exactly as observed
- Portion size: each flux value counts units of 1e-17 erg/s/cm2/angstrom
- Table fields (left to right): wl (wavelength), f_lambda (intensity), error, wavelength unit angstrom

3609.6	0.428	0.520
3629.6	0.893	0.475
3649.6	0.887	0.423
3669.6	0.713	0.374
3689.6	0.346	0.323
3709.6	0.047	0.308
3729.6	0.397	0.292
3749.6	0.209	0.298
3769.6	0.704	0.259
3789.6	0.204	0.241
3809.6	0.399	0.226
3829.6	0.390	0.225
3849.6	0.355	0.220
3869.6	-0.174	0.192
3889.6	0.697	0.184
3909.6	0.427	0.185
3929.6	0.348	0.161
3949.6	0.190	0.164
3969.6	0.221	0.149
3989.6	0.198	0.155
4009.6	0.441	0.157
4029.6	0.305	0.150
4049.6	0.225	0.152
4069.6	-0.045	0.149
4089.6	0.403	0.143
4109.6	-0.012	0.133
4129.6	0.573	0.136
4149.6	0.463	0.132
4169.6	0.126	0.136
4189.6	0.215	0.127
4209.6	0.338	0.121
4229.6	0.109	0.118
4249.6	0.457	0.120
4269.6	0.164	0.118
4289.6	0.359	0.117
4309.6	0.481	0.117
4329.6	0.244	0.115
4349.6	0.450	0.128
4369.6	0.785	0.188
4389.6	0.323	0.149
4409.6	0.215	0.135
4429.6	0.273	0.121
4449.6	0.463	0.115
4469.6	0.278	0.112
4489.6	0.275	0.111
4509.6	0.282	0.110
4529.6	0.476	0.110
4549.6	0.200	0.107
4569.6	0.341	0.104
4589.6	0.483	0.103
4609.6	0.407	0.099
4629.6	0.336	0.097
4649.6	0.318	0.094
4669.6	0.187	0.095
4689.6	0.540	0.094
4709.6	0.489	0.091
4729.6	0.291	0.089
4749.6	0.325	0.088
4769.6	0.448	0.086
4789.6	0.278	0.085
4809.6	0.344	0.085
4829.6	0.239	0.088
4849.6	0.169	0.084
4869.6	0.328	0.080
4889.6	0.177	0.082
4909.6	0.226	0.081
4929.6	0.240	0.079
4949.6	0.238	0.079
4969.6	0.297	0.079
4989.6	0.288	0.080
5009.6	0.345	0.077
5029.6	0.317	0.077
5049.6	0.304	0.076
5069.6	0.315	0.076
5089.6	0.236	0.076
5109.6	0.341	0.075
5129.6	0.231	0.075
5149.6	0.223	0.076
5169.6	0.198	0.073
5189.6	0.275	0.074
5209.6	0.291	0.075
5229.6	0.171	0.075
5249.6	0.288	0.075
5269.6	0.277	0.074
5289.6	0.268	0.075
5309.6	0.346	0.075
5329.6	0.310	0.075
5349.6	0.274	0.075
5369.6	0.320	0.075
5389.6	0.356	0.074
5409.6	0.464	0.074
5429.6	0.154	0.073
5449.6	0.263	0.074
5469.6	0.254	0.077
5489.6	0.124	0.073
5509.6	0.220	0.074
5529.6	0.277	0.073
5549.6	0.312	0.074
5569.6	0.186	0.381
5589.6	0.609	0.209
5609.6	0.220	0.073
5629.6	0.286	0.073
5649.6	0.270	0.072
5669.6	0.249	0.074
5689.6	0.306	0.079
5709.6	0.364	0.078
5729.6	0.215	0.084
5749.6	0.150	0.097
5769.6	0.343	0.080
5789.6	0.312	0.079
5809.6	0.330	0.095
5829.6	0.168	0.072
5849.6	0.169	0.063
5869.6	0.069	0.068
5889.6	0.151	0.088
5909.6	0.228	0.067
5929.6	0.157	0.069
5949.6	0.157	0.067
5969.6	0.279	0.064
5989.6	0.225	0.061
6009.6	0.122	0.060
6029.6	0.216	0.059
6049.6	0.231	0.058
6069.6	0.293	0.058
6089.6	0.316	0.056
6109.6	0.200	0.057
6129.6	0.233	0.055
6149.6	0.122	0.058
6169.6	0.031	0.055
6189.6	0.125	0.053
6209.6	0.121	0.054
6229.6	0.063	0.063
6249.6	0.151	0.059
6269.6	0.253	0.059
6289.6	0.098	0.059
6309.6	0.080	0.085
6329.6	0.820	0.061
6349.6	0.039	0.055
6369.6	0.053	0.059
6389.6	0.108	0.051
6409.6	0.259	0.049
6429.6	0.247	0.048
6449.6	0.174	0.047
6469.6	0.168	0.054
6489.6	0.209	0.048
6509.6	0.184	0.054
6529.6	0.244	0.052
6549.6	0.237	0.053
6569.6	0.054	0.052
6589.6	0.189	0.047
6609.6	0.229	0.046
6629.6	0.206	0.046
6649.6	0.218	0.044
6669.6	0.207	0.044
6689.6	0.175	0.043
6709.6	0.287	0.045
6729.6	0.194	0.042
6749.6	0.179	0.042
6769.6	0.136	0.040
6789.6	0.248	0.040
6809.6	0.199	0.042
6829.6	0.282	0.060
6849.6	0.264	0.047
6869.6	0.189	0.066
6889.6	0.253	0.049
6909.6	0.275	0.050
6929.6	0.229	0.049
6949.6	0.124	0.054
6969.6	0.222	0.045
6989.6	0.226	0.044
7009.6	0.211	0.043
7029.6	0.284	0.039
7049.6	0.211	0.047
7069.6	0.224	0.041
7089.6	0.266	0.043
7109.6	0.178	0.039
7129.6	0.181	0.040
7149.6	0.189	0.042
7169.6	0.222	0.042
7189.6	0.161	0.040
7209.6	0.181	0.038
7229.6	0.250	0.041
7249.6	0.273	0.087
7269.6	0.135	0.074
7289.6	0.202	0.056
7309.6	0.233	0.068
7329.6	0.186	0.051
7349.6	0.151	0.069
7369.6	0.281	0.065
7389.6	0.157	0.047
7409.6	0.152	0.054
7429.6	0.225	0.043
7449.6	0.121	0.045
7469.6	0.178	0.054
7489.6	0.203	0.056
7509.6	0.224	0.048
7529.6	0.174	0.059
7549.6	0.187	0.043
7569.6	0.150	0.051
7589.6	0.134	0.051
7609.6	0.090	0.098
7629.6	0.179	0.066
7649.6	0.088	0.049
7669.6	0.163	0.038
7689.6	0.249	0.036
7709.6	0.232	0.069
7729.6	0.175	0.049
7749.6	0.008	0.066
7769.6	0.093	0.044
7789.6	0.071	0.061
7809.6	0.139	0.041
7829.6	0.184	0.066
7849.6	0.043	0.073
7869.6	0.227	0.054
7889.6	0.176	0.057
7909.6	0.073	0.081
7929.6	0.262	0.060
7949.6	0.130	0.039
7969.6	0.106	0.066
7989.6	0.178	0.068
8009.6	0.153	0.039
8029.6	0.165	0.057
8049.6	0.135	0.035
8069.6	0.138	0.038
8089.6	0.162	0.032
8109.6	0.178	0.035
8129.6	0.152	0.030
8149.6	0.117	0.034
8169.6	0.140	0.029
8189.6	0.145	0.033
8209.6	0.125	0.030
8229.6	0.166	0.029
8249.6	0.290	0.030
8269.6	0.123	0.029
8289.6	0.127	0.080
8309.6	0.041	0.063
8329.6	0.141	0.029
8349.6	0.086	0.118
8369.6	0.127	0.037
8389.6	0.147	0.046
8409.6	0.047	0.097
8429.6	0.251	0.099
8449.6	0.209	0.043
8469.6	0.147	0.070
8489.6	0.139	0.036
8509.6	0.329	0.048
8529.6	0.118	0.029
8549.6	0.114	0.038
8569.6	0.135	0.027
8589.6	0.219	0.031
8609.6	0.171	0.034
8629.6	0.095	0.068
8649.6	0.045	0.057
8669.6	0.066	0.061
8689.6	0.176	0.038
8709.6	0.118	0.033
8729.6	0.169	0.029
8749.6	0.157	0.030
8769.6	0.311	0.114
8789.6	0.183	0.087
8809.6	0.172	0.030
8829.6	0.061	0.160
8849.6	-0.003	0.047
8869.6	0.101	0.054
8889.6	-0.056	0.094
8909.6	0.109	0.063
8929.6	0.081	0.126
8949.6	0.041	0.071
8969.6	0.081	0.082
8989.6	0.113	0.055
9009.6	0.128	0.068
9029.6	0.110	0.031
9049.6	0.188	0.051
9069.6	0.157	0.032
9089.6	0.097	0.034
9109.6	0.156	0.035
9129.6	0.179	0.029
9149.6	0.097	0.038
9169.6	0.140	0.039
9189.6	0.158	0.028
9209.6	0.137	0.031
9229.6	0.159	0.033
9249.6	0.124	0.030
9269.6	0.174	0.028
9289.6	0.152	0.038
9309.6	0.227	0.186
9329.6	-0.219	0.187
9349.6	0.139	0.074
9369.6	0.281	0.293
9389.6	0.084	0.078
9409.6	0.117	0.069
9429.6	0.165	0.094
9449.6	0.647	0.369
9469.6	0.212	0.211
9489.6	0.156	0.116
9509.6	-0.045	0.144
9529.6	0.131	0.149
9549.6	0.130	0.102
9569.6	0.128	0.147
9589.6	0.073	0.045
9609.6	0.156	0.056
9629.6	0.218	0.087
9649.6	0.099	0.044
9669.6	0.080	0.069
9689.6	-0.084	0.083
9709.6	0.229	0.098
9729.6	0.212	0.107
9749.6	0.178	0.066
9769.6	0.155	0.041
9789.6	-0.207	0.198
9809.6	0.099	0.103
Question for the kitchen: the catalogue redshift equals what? 0.70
